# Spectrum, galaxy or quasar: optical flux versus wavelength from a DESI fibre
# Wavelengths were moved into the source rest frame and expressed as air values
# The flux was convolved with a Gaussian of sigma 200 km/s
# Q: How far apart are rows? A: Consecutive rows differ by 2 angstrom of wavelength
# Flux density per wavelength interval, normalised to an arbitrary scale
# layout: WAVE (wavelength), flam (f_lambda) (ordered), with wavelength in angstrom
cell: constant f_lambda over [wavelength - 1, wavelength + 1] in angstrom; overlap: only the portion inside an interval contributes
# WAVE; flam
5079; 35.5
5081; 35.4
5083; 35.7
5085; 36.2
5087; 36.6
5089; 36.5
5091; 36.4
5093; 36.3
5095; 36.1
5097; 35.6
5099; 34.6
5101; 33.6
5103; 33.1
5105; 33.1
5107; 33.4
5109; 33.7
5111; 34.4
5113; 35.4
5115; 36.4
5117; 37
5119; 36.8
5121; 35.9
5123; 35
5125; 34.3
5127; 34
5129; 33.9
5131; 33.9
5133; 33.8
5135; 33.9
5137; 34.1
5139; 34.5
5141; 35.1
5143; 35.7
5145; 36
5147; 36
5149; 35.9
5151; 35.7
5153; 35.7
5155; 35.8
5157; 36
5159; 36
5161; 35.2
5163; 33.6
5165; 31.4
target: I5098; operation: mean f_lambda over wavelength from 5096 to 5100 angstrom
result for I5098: 35.1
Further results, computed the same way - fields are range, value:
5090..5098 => 36.1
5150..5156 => 35.7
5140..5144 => 35.4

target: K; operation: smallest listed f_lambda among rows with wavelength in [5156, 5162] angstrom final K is 35.2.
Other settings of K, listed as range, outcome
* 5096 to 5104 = 33.1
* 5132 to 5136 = 33.8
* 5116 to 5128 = 34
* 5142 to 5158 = 35.7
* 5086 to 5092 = 36.4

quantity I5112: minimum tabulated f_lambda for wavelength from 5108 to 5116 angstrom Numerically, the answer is 33.7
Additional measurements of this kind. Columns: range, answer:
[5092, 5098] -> 35.6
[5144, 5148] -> 36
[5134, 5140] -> 33.9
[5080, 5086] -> 35.4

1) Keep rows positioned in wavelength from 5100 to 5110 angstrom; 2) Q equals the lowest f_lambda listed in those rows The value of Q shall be 33.1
